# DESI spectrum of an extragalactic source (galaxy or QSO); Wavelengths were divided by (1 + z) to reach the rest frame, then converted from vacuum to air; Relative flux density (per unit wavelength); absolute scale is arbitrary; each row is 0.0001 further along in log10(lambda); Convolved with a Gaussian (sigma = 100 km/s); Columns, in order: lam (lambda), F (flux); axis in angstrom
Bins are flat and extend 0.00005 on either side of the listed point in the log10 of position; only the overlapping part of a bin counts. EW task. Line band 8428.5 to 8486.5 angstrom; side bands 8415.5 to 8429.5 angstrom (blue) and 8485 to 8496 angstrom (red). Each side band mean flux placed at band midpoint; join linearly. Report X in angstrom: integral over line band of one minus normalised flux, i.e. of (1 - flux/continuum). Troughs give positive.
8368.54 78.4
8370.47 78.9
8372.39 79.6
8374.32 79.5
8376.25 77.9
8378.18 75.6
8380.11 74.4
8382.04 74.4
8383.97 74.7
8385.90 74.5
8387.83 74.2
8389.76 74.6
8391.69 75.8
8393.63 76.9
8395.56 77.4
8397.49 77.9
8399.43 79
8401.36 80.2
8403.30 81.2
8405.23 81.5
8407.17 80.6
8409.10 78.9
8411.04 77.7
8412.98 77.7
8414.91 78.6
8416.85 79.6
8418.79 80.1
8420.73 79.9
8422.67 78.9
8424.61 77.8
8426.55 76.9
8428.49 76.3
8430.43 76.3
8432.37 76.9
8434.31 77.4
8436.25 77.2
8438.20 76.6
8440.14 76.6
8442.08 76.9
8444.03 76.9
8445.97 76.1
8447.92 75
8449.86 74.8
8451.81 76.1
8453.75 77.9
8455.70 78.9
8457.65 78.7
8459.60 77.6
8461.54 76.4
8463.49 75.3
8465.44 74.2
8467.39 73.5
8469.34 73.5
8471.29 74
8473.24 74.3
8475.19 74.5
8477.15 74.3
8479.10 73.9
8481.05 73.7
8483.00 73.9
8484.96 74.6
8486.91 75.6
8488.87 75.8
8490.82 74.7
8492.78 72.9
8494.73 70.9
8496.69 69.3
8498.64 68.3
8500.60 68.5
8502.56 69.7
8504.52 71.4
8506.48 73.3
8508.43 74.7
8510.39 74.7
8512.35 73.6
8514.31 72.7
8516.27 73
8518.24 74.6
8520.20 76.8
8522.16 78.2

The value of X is 0.30 angstrom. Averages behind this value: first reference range 78.5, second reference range 73.9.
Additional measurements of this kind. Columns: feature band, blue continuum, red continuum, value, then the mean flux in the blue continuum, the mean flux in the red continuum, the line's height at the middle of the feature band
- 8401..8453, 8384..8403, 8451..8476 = -1.1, 76.8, 75.8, 76.3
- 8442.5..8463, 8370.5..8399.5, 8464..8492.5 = -0.5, 76.4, 74.3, 74.9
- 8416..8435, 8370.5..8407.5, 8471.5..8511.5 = -0.6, 77.3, 73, 75.8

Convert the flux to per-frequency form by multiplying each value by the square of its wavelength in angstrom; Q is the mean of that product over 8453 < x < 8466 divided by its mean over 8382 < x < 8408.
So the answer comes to 1.0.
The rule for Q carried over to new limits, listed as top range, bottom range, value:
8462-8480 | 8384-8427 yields 0.96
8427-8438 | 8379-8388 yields 1.04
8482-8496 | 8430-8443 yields 0.97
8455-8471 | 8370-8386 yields 1.01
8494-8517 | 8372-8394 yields 0.97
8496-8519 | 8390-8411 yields 0.94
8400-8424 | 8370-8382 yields 1.04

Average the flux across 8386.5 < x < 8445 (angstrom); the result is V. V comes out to 77.9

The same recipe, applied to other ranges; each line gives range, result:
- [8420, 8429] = 78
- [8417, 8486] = 76.2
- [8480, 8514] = 72.7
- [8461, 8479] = 74.3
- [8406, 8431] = 78.5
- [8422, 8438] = 77.1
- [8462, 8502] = 73.3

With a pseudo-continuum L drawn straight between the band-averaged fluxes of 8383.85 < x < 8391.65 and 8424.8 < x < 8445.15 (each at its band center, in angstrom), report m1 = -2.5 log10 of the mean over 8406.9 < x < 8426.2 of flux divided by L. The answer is -0.04 mag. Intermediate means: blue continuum 74.7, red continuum 76.9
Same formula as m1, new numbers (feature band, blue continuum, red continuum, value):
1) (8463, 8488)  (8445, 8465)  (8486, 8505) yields -0.002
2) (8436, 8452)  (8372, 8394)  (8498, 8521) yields -0.027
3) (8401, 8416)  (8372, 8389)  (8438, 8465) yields -0.046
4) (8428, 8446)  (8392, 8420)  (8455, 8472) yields 0.007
